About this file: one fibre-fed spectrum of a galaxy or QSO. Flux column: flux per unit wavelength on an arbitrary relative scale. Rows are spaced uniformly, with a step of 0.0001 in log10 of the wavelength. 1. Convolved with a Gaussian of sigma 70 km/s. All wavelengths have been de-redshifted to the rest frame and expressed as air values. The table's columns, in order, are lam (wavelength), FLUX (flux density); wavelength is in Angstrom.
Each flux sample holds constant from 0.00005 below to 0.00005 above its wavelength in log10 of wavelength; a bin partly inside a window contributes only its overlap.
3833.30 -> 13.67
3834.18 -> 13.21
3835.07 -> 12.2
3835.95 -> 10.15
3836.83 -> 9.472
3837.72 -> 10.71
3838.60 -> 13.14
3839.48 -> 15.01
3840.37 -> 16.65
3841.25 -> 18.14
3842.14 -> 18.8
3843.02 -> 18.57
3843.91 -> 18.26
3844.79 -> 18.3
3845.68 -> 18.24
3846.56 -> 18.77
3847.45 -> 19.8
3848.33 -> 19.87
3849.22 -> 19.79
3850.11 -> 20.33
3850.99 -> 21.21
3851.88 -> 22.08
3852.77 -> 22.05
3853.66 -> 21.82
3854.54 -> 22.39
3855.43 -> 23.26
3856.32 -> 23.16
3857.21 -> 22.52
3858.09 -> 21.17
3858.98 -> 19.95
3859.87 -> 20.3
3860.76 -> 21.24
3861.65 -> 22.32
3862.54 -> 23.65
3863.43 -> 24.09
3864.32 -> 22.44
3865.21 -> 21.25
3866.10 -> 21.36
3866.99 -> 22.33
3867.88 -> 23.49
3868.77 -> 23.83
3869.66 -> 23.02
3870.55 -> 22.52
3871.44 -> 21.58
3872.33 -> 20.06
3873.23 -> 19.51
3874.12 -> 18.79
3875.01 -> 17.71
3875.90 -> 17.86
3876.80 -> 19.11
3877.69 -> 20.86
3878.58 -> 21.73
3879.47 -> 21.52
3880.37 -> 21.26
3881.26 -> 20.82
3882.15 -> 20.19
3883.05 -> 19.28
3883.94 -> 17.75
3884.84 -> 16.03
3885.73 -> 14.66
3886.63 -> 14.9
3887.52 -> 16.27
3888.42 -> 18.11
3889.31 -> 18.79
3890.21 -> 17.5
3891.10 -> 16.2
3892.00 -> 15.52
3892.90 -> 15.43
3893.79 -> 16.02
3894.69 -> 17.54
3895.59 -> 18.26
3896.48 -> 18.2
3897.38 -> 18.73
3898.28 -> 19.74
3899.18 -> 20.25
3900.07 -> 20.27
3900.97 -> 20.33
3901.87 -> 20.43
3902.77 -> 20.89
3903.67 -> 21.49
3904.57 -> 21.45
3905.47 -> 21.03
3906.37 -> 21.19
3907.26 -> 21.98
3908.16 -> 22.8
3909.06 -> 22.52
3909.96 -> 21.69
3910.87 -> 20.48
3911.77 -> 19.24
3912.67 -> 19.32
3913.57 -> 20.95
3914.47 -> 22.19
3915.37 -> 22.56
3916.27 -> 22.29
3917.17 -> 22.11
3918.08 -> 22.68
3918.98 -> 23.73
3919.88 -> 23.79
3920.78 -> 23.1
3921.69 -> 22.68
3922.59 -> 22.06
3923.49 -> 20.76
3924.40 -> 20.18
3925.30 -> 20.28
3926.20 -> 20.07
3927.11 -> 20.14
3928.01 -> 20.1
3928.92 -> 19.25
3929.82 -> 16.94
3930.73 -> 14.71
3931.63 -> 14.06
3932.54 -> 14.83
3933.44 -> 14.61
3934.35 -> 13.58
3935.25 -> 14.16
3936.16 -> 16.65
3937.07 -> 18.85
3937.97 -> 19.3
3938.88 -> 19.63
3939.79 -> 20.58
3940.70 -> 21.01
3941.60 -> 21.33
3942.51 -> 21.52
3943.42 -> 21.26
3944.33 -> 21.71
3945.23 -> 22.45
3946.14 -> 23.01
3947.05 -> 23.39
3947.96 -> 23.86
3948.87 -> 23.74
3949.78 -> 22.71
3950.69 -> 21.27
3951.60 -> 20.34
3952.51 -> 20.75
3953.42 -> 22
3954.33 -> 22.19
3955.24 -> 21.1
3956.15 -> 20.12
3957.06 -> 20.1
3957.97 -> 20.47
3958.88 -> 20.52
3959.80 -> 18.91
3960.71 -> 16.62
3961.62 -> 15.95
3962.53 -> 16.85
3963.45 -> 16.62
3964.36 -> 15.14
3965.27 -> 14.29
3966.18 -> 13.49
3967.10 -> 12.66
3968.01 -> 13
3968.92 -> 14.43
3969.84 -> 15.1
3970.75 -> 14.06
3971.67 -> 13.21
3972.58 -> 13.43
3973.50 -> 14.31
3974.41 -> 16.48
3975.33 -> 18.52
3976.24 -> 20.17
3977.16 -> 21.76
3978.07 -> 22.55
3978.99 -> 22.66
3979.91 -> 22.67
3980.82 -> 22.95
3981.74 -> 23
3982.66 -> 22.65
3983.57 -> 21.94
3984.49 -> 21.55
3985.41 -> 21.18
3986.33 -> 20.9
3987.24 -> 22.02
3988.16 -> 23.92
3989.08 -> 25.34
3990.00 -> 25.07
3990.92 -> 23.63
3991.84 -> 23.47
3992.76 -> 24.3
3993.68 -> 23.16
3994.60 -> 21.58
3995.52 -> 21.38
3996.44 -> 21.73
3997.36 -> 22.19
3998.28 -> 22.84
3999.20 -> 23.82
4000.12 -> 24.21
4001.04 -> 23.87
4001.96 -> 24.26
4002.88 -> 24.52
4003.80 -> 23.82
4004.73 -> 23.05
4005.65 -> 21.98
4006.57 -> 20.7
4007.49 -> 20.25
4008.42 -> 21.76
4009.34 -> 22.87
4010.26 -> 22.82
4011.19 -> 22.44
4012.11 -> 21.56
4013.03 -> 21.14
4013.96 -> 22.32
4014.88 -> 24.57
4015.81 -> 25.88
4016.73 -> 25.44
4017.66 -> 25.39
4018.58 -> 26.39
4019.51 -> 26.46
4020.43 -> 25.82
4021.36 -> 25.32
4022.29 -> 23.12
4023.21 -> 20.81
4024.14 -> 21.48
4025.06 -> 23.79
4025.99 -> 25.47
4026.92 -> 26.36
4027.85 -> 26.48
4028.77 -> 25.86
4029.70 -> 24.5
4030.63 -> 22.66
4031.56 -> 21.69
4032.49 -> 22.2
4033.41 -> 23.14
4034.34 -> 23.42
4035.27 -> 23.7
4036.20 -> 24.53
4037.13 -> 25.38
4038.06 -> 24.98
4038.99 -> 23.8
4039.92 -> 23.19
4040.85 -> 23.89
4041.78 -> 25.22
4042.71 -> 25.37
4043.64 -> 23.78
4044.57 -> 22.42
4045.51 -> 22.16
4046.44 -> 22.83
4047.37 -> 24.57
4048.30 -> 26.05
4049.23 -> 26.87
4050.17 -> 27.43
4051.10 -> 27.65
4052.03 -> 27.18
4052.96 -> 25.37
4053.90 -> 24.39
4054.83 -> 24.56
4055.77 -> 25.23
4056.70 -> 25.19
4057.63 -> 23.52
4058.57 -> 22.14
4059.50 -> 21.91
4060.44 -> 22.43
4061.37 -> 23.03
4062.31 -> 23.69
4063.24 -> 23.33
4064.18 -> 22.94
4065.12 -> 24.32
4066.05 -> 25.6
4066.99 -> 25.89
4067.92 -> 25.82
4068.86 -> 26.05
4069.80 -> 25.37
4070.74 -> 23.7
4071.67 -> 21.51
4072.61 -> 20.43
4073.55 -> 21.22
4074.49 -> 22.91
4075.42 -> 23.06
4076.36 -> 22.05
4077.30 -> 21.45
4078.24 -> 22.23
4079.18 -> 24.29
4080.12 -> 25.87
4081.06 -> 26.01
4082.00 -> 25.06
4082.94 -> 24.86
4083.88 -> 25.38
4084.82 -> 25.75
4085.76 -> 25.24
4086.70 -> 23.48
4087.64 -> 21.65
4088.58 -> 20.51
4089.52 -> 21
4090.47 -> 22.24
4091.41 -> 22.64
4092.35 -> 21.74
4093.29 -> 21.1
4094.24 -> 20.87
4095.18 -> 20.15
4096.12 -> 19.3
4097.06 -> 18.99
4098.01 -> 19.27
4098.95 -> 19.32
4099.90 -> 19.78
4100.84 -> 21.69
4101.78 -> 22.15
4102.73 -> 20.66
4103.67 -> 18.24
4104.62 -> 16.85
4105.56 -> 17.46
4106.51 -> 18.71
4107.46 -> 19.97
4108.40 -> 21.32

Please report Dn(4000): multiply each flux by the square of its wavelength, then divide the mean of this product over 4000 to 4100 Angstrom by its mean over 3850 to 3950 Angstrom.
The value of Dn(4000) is 1.25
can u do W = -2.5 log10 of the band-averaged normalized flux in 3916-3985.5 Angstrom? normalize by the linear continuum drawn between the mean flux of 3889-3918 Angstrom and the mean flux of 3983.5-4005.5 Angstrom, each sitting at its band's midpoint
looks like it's 0.12 mag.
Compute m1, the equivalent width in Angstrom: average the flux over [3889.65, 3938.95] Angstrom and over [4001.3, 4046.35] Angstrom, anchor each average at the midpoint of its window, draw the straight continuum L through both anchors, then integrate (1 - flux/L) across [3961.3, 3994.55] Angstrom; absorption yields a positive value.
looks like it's 4.13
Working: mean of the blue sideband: 19.5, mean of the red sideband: 23.7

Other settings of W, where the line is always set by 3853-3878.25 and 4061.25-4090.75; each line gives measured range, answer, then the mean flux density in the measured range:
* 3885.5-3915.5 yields 0.13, 19.3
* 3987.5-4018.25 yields -0.01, 23.2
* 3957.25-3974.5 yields 0.40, 15.6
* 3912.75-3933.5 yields 0.09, 20.3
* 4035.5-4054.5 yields -0.07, 24.8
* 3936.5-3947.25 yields 0.06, 21.1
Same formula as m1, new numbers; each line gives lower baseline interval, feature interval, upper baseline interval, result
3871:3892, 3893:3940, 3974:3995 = 0.14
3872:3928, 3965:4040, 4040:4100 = 0.13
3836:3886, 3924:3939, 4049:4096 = 2.62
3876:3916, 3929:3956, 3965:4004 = 0.43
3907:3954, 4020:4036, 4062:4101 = -1.38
